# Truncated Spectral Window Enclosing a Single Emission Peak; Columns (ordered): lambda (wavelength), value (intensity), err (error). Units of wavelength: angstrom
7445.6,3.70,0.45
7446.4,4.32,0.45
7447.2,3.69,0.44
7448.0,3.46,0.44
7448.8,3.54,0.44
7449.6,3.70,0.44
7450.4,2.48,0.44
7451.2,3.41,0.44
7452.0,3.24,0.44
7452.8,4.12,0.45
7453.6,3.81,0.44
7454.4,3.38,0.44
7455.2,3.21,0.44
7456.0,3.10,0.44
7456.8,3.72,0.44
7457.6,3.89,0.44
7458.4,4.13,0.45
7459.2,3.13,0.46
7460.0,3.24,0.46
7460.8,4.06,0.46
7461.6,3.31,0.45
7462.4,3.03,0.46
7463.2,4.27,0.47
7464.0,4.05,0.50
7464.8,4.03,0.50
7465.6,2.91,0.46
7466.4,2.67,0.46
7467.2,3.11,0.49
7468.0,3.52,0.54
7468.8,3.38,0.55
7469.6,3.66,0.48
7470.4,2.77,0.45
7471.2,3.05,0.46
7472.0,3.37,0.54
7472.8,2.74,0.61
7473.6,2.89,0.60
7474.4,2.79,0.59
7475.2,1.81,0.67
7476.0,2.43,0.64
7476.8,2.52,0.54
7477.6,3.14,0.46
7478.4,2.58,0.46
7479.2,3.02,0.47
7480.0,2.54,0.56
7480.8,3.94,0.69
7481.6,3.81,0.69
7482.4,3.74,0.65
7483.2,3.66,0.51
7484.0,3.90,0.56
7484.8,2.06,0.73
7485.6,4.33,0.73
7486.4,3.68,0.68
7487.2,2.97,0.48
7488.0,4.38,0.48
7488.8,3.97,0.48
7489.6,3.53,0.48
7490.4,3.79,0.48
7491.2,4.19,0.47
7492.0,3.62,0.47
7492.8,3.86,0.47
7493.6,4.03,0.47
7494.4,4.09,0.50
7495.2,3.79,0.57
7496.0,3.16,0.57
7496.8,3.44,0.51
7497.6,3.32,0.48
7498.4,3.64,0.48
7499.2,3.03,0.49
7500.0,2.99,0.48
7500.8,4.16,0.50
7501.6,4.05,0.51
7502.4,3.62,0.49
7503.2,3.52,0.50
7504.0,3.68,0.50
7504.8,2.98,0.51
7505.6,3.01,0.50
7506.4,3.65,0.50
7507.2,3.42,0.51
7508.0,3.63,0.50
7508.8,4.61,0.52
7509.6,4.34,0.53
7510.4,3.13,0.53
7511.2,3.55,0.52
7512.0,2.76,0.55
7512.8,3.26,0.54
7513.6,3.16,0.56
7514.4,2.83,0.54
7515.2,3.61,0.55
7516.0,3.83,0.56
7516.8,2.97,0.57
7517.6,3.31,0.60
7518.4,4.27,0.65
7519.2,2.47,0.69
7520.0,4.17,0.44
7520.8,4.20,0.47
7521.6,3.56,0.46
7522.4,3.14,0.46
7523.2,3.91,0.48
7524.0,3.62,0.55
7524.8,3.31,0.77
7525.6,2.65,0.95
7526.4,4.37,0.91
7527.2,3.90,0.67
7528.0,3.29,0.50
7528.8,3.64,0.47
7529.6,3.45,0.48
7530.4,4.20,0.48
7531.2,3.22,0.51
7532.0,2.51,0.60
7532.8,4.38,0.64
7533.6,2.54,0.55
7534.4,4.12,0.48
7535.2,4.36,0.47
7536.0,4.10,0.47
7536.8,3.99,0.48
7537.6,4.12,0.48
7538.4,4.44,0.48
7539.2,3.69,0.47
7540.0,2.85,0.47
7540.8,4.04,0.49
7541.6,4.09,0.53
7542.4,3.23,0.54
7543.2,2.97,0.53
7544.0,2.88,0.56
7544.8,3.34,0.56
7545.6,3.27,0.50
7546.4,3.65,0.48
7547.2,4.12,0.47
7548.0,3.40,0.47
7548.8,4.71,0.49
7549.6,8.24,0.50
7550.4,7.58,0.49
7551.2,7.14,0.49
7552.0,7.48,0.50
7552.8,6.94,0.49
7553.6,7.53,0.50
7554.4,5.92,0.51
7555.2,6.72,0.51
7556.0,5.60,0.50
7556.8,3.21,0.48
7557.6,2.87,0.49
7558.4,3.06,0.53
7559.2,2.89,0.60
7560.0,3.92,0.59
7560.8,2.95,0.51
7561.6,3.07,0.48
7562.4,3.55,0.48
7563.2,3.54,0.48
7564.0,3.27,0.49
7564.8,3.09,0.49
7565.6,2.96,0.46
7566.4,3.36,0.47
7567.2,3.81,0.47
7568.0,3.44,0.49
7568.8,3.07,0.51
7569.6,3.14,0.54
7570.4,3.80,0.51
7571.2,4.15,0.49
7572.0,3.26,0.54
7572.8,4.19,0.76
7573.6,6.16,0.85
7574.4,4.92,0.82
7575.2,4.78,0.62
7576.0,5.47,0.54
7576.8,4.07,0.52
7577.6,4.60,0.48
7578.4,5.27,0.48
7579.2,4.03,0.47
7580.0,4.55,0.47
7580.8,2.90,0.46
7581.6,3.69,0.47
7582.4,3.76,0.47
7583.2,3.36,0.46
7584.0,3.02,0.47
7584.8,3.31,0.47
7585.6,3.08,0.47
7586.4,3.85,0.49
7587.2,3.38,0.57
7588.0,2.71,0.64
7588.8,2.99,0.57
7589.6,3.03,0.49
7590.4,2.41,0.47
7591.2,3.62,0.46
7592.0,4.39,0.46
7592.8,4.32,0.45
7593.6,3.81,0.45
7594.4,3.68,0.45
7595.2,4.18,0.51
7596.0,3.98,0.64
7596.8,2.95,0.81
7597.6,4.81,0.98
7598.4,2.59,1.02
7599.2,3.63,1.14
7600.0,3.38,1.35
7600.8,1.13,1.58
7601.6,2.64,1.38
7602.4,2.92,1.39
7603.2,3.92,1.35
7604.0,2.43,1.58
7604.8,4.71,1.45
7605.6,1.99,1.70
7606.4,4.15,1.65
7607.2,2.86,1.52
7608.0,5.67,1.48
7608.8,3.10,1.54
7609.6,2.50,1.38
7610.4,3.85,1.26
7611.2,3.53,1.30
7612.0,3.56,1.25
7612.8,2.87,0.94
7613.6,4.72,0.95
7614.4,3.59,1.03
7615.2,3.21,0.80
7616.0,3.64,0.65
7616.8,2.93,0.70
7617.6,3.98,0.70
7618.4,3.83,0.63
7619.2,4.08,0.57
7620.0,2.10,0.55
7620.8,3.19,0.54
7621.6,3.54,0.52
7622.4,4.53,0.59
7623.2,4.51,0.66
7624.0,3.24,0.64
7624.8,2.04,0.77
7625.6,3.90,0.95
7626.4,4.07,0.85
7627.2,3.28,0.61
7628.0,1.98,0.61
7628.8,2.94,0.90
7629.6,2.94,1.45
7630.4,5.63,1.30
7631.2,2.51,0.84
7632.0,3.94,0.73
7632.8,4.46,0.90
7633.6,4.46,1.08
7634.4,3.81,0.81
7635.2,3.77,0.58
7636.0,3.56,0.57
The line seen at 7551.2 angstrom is H-alpha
